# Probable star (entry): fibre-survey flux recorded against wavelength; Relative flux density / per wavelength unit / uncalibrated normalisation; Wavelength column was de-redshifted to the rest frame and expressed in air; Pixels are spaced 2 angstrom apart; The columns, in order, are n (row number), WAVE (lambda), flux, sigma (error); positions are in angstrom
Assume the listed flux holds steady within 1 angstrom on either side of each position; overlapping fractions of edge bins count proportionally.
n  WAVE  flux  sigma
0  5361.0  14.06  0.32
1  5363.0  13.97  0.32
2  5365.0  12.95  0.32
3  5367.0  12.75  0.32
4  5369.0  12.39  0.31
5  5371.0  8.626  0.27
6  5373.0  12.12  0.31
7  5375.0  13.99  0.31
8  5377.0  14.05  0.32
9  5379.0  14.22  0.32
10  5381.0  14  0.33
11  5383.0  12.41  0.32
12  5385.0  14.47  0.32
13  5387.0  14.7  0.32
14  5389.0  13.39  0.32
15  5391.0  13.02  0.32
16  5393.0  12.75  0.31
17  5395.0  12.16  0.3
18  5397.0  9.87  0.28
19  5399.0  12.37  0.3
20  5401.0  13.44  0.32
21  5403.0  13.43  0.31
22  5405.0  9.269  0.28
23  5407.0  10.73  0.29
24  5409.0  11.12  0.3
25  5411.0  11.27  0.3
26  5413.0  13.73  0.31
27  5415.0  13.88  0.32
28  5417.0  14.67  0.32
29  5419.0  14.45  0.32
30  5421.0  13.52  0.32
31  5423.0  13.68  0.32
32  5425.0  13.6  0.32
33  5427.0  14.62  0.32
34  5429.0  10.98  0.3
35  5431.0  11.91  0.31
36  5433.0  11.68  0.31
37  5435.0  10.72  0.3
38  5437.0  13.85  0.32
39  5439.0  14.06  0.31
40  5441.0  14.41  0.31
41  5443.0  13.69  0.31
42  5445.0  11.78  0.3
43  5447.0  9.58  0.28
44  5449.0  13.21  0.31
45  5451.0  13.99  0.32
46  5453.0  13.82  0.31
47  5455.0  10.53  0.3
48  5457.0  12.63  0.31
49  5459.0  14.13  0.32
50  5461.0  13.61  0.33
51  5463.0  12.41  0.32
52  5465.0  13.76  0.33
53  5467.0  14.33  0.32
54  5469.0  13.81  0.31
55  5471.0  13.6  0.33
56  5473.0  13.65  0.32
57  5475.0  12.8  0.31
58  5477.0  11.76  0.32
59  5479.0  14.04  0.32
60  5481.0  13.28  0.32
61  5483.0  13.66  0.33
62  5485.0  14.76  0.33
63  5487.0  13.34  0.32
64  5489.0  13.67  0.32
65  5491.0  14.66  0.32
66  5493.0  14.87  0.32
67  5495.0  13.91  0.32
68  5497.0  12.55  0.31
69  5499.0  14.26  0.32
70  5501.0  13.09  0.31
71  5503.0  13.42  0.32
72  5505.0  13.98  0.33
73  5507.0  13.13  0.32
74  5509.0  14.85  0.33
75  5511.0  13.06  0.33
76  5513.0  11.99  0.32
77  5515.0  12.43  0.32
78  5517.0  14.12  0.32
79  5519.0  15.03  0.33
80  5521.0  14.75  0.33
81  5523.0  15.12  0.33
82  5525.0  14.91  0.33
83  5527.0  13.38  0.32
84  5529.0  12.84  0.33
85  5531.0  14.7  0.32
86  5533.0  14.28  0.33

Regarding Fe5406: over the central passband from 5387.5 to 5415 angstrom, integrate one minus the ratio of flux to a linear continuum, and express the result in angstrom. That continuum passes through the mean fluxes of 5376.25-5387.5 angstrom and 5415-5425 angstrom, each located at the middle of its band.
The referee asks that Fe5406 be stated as 3.6 angstrom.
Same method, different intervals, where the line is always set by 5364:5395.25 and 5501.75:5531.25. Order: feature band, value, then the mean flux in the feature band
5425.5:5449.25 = 1.4 angstrom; 12.5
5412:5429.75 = -0.6 angstrom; 13.7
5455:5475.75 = 0.3 angstrom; 13.3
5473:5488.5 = 0.2 angstrom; 13.4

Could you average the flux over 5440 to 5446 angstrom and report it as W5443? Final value 13.3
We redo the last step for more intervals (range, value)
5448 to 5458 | 12.8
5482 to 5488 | 13.9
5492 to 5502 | 13.7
